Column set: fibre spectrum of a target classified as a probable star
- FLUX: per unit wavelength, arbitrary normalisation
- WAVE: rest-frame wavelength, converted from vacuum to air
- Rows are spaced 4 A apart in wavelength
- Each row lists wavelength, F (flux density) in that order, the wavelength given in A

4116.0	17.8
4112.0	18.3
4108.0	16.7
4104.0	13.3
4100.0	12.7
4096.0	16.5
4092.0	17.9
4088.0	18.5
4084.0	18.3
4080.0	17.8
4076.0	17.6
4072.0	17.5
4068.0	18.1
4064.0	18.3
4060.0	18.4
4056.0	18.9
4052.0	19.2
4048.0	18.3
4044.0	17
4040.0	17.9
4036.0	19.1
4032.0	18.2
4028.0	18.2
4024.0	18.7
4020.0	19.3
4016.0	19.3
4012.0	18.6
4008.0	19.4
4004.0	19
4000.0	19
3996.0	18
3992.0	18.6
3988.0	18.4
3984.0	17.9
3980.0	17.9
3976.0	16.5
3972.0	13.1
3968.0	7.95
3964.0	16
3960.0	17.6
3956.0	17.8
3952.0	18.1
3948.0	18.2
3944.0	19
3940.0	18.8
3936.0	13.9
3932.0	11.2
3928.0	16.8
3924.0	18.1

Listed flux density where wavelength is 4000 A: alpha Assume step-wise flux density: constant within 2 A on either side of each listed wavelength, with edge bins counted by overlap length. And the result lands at 19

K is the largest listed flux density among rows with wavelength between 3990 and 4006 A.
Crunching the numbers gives 19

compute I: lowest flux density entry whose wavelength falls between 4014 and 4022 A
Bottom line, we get 19.3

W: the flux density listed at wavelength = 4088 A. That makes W 18.5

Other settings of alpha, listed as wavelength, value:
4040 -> 17.9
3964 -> 16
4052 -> 19.2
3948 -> 18.2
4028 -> 18.2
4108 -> 16.7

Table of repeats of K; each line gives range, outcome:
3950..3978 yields 18.1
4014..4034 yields 19.3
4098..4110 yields 16.7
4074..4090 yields 18.5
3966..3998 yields 18.6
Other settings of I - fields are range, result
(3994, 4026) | 18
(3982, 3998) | 17.9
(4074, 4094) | 17.6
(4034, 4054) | 17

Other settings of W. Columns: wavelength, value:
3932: 11.2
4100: 12.7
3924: 18.1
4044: 17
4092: 17.9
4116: 17.8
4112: 18.3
